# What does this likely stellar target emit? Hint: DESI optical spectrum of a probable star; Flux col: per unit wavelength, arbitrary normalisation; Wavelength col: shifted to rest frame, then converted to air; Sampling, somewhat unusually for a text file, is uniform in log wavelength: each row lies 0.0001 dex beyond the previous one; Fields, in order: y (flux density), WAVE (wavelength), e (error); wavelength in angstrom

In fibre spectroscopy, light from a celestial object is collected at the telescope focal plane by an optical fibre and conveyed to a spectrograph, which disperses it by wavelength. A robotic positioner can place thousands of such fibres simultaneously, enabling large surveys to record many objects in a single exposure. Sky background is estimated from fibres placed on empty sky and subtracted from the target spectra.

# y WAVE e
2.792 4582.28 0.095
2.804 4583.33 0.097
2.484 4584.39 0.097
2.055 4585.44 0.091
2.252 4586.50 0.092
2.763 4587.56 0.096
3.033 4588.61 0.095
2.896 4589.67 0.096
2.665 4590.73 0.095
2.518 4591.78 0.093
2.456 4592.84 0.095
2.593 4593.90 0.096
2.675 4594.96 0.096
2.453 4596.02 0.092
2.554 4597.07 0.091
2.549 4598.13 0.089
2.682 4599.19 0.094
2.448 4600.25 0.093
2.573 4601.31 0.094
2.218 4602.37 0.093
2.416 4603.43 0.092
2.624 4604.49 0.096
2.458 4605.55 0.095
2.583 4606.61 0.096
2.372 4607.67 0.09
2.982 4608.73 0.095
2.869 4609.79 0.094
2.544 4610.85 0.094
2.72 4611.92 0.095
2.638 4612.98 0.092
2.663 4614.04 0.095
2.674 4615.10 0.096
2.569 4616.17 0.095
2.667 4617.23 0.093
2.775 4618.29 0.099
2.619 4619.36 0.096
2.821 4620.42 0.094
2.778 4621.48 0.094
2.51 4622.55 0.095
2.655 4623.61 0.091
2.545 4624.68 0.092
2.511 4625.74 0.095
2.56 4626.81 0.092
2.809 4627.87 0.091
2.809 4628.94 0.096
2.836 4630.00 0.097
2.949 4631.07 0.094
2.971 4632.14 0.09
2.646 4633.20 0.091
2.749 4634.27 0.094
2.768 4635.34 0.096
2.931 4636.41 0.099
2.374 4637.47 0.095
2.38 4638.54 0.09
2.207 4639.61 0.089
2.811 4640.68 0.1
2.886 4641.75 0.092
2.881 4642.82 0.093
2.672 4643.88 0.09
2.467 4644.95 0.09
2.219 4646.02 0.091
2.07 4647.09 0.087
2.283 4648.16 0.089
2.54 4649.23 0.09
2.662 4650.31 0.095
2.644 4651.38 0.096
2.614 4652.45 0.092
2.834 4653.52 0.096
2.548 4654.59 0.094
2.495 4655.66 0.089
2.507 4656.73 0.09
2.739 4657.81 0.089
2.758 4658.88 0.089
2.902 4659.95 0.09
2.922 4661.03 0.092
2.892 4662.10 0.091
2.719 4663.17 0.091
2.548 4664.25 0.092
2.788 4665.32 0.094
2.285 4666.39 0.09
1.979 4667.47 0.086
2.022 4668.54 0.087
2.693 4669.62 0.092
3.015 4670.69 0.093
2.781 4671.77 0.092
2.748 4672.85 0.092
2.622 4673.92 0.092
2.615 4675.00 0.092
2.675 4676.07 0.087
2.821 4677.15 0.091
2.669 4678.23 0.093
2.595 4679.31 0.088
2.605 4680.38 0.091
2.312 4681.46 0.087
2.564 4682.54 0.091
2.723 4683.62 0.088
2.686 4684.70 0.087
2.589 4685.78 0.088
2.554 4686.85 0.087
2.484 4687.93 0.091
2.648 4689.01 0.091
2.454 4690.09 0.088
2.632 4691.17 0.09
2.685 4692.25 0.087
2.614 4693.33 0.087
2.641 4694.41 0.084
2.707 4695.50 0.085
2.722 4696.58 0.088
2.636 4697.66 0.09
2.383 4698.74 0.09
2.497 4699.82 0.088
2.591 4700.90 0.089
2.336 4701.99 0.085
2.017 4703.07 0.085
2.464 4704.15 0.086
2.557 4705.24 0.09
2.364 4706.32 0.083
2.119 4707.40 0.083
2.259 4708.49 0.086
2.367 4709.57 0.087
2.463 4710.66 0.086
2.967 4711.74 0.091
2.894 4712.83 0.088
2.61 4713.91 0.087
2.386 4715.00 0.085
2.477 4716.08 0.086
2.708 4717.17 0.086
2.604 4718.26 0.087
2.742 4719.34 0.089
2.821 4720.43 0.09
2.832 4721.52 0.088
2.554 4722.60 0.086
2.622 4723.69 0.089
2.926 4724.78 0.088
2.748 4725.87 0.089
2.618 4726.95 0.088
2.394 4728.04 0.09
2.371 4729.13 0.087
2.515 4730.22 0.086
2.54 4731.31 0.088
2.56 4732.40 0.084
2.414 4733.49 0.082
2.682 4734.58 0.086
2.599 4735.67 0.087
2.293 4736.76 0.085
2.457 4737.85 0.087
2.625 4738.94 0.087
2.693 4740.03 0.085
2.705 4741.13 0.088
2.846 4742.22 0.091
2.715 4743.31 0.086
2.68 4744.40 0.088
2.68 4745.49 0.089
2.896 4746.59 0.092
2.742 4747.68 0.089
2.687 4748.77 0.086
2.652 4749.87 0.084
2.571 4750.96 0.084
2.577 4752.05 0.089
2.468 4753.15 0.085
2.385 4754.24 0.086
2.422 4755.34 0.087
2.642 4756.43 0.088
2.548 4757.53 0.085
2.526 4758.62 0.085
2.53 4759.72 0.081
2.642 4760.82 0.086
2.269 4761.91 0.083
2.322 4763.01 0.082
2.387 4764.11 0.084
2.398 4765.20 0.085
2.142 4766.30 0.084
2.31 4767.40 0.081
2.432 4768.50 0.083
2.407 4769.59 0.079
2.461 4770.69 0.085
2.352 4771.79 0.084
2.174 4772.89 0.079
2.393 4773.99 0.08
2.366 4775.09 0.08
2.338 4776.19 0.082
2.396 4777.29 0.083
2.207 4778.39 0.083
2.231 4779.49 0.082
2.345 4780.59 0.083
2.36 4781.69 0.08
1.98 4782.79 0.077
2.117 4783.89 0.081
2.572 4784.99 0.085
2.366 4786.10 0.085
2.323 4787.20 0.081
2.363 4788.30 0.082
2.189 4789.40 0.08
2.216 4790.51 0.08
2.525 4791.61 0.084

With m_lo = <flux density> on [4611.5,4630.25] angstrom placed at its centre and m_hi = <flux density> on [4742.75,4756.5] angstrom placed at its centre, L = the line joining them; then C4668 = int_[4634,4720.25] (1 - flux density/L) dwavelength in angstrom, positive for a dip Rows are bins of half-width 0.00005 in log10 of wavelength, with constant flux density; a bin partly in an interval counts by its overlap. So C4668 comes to 2.4 angstrom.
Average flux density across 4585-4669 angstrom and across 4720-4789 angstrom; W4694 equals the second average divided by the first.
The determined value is 0.96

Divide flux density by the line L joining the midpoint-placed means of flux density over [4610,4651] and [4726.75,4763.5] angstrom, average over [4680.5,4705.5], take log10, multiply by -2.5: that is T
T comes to 0.02 mag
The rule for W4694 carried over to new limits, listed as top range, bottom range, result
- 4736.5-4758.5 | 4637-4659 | 1.03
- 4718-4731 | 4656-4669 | 1.02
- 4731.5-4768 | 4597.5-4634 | 0.96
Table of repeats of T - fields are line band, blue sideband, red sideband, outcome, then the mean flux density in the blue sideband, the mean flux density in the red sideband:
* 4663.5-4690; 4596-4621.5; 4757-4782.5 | -0.03 mag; 2.61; 2.37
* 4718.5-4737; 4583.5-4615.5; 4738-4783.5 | -0.05 mag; 2.58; 2.47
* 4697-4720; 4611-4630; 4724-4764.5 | 0.04 mag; 2.67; 2.58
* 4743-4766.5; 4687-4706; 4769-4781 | -0.07 mag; 2.53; 2.33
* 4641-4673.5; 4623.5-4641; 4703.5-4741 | 0.02 mag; 2.68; 2.57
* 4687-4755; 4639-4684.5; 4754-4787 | -0.05 mag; 2.6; 2.37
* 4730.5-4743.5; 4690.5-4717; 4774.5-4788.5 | -0.07 mag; 2.52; 2.3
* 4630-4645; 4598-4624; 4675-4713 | -0.04 mag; 2.62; 2.55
